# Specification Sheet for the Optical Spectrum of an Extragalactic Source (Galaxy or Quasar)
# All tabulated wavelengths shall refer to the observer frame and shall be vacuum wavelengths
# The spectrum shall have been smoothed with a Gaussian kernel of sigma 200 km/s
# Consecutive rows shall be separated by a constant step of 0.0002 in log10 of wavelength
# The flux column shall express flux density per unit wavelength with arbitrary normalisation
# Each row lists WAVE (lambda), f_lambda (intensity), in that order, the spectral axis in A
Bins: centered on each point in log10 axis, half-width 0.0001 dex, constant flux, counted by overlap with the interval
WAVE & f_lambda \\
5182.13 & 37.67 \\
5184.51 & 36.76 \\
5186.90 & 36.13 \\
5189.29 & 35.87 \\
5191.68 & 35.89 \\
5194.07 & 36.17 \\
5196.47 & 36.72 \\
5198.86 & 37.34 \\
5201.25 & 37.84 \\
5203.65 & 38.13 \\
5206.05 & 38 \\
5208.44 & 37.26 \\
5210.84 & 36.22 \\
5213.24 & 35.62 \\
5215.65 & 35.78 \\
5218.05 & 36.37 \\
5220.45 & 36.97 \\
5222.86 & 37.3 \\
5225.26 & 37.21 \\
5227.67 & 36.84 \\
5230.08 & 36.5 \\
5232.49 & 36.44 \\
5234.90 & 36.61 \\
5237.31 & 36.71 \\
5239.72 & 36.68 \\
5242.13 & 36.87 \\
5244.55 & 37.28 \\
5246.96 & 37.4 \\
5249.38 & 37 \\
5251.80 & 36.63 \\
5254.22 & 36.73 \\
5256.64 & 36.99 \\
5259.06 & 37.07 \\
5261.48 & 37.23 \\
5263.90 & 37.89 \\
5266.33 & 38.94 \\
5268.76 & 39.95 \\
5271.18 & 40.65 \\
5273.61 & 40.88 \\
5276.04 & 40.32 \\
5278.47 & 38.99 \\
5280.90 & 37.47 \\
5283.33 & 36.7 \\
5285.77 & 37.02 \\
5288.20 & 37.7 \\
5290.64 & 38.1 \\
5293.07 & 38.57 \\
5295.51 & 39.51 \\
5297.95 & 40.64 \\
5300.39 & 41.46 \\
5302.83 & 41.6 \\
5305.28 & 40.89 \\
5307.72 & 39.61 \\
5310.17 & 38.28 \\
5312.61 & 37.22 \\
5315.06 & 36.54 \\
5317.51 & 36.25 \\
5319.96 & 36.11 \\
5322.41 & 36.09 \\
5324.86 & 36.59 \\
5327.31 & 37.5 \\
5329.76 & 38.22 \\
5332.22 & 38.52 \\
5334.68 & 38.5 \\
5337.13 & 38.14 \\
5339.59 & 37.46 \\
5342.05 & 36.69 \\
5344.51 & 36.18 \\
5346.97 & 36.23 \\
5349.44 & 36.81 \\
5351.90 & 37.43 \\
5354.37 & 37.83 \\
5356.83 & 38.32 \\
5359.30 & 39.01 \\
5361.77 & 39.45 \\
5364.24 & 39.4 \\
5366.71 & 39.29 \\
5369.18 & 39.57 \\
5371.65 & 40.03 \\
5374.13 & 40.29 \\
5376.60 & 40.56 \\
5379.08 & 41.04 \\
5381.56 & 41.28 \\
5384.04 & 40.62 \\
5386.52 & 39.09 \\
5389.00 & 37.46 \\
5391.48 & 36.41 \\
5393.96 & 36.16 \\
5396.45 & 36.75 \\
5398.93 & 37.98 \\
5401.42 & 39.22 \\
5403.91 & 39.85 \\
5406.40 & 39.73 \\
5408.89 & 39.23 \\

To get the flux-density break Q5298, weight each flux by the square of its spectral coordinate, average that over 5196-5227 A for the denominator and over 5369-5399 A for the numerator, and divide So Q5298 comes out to 1.1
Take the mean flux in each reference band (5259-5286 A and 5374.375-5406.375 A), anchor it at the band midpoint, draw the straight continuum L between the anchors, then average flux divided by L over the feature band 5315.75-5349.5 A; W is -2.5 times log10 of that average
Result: 0.05 mag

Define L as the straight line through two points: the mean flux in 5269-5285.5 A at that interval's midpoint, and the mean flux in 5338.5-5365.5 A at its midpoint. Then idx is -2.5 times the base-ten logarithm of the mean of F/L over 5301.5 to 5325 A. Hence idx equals 0.01 mag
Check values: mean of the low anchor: 39.1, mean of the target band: 38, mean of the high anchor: 37.7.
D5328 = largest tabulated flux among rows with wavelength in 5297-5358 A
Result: 41.6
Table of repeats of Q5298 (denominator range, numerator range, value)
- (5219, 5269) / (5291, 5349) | 1.06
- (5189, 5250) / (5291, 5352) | 1.07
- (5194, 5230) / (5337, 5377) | 1.10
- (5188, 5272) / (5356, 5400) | 1.11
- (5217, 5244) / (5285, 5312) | 1.10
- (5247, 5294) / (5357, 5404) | 1.07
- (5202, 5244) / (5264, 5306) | 1.09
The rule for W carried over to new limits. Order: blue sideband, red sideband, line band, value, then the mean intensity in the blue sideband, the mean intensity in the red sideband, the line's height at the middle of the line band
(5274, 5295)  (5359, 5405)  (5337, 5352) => 0.055 mag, 38.3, 39.1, 38.8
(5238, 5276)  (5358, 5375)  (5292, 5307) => -0.051 mag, 37.9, 39.5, 38.6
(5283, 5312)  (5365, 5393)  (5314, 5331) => 0.073 mag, 39.2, 39.6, 39.3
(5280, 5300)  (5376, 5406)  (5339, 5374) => 0.014 mag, 38.4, 38.8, 38.7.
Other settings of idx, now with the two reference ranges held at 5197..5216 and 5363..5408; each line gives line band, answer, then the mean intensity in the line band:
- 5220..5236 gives 0.01 mag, 36.8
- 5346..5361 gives 0.03 mag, 37.7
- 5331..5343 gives 0.02 mag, 37.9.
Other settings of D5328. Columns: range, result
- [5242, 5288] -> 40.88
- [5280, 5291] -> 38.1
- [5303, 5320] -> 40.89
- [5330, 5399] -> 41.28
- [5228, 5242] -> 36.71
